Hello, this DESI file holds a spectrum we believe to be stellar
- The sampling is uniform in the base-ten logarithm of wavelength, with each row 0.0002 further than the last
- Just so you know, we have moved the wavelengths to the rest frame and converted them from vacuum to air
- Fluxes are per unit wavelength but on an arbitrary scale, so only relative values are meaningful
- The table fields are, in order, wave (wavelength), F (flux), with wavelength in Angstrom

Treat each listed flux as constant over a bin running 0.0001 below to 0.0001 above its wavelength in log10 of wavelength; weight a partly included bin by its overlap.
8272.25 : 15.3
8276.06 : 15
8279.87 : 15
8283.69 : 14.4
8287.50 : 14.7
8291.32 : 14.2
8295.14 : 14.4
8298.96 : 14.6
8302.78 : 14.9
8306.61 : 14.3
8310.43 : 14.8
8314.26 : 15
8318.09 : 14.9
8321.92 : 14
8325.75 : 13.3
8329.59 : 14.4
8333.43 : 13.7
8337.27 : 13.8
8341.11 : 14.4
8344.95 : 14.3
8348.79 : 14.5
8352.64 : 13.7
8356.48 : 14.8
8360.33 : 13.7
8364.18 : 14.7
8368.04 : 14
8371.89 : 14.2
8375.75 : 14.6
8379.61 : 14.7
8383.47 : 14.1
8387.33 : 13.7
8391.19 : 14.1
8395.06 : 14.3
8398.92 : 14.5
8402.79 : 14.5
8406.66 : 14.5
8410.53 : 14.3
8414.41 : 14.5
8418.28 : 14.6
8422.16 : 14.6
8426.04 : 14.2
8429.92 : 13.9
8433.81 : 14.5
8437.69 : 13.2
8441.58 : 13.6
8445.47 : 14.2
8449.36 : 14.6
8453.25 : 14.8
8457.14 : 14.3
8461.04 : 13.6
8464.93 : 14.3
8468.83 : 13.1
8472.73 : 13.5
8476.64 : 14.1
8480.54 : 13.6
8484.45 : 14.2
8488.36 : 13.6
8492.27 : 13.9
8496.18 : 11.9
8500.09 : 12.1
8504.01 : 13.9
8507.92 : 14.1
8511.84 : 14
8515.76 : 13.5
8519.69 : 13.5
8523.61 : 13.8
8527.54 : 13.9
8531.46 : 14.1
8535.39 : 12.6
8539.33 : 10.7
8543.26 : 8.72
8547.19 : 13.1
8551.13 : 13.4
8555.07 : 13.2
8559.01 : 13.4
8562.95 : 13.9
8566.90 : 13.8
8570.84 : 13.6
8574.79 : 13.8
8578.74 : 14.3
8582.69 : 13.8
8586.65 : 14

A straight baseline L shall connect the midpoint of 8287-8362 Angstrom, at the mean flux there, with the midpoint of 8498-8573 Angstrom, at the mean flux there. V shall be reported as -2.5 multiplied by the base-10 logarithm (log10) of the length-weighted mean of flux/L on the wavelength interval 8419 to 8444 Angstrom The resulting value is -0.02 mag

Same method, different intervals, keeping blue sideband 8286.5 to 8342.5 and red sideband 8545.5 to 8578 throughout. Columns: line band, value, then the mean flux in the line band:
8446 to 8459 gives -0.05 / 14.5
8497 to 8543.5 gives 0.05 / 13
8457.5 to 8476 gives 0.01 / 13.7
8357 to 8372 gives 0.00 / 14.2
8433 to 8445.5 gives 0.01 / 13.8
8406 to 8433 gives -0.03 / 14.4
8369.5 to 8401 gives -0.01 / 14.3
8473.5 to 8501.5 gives 0.03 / 13.4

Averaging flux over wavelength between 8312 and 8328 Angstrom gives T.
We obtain 14.3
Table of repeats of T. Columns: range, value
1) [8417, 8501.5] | 13.8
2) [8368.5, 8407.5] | 14.3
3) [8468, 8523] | 13.5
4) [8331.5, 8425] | 14.3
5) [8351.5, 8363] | 14.1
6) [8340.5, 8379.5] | 14.3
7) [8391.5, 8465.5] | 14.3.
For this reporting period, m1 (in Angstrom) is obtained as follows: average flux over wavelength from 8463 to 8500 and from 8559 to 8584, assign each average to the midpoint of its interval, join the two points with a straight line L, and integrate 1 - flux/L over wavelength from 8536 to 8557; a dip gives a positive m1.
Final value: 2.9 Angstrom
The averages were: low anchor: 13.5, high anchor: 13.8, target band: 11.9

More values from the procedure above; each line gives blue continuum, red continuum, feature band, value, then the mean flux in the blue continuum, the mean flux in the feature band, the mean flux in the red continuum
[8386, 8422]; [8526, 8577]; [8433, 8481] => -0.4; 14.4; 14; 12.9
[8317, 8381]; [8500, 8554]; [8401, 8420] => -1.0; 14.2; 14.5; 13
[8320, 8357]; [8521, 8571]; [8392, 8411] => -1.0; 14.1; 14.4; 12.9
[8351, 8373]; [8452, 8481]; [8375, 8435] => -1.1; 14.2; 14.3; 13.9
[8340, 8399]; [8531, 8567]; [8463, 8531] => -2.8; 14.3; 13.6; 12.6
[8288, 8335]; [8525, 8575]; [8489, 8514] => -0.2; 14.4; 13.3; 12.9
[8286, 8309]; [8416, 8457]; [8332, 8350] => 0.4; 14.5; 14.1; 14.2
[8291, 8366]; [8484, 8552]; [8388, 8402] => -0.4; 14.3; 14.3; 13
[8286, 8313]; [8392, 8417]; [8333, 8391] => 1.1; 14.6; 14.2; 14.4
